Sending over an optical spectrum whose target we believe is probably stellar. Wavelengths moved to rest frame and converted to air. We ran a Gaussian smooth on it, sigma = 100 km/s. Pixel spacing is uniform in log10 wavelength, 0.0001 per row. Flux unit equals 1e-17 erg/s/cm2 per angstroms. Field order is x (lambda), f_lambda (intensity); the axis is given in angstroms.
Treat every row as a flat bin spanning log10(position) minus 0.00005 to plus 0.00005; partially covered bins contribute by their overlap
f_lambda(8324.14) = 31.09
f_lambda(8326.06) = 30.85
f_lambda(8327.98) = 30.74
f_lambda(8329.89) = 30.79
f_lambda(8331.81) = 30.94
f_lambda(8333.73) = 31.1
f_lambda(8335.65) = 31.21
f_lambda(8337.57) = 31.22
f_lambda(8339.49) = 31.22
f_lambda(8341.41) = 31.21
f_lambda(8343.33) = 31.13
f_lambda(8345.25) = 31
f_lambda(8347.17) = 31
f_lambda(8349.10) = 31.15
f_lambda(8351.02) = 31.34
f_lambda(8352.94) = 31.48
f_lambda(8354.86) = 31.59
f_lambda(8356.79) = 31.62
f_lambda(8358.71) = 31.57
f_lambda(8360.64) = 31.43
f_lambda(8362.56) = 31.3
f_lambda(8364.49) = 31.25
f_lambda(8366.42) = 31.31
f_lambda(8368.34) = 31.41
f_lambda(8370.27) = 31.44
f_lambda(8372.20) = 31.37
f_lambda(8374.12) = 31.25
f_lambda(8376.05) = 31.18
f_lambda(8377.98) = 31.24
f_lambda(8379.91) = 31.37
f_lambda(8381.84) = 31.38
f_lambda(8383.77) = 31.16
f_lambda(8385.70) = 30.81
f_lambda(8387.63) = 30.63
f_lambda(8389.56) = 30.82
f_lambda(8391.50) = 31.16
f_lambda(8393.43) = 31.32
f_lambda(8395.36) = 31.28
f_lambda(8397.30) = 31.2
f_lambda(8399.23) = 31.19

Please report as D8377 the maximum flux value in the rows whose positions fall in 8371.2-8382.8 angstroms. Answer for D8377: 31.38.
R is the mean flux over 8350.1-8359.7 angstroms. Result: 31.5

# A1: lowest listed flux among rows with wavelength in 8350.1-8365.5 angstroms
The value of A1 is 31.25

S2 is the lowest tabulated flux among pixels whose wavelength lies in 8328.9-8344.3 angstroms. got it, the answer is 30.79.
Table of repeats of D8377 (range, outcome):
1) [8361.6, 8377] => 31.44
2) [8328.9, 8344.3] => 31.22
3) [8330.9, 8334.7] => 31.1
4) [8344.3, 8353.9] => 31.48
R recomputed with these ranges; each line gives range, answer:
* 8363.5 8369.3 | 31.3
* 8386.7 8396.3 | 31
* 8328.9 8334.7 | 31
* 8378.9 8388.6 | 31.1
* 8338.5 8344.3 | 31.2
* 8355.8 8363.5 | 31.5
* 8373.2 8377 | 31.2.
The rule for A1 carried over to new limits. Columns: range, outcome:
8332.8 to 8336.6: 31.1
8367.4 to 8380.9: 31.18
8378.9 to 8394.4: 30.63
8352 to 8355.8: 31.48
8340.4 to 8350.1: 31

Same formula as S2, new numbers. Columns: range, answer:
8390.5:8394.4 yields 31.16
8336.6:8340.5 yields 31.22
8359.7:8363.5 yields 31.3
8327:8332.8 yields 30.74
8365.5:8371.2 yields 31.31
